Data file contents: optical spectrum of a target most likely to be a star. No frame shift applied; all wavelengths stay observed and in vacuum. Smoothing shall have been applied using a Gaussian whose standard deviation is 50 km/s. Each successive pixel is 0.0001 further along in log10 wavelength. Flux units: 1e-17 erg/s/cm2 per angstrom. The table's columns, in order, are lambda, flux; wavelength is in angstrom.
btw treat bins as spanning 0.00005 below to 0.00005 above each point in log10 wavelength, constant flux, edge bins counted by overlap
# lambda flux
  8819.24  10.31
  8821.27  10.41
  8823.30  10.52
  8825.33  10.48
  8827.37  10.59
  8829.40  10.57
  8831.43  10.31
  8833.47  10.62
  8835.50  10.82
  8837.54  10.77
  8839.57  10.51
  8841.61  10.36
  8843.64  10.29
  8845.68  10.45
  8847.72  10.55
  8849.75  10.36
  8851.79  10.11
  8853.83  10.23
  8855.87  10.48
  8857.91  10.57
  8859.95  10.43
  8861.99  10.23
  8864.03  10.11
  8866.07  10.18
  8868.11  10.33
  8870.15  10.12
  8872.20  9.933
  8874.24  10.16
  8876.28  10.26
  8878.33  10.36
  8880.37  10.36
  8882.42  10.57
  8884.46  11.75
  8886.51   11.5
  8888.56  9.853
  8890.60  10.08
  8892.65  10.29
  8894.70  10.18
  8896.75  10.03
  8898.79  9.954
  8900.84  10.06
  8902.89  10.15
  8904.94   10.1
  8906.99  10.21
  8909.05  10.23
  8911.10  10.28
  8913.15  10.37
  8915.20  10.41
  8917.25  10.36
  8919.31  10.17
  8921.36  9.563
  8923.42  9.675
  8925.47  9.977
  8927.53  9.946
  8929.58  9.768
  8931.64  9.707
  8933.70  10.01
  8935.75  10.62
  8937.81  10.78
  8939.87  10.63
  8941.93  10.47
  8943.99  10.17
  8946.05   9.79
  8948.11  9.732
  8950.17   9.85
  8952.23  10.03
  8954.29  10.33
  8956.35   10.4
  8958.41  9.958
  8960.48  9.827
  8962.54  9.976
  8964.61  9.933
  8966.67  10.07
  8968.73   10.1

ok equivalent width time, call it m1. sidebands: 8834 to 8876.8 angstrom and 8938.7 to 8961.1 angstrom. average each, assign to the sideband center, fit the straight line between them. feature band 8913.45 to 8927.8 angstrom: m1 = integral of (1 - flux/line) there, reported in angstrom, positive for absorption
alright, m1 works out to 0.2 angstrom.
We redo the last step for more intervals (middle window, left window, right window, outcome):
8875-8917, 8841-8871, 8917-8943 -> -0.6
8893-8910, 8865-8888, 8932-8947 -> 0.5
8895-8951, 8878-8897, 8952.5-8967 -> 1.0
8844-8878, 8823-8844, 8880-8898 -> 0.8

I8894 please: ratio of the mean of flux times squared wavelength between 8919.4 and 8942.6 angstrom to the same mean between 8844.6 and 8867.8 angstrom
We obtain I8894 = 0.99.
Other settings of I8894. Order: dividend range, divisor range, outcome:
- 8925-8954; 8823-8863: 0.99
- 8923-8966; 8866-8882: 1.00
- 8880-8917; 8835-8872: 1.01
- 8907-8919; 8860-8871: 1.02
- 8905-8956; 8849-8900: 0.99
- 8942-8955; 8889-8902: 1.00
